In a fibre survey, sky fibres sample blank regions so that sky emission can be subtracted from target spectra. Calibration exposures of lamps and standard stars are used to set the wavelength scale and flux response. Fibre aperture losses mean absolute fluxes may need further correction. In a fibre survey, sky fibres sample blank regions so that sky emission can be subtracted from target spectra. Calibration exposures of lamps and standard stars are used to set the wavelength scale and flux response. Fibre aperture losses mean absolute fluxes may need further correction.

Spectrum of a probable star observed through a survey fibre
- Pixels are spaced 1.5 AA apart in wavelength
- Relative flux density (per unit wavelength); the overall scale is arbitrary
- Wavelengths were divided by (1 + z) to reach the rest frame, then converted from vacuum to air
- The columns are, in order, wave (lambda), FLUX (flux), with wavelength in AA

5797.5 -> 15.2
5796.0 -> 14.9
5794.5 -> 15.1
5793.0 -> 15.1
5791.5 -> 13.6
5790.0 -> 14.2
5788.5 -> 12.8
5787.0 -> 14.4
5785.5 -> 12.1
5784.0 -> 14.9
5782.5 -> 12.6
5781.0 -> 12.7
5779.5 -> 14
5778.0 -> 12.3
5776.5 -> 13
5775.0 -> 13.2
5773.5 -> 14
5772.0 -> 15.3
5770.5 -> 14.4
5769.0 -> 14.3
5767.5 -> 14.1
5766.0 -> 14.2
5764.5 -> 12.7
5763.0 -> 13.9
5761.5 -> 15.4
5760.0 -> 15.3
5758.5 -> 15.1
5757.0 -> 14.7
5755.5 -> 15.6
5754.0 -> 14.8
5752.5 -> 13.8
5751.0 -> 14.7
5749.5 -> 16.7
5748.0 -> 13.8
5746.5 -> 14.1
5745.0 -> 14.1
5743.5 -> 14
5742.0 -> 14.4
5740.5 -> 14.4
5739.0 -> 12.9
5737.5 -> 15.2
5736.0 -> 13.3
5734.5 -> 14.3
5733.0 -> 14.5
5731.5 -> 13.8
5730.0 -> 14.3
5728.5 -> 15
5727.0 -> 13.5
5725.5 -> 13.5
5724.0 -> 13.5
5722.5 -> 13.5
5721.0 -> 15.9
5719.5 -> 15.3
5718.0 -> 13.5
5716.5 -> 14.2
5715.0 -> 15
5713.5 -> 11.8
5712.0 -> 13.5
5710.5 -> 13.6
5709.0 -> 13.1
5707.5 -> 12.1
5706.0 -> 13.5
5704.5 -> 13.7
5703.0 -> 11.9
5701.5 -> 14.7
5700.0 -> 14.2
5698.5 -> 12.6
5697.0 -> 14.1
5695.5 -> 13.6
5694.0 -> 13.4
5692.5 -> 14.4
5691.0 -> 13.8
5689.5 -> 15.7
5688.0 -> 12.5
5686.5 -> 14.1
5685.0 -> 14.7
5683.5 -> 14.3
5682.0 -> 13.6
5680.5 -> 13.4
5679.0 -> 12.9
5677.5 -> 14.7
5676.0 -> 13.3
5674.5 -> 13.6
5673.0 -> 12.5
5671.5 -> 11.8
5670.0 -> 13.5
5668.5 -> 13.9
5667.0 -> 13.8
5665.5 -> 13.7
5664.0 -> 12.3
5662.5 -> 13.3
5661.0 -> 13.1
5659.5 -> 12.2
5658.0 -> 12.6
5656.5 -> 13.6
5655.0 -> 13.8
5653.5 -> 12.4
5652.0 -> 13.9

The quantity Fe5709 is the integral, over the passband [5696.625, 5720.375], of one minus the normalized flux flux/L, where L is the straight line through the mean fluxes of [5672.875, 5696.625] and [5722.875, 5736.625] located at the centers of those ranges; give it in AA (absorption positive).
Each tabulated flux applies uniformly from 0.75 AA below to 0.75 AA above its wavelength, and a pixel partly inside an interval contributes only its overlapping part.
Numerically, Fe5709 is 0.6 AA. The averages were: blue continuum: 13.8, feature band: 13.6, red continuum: 14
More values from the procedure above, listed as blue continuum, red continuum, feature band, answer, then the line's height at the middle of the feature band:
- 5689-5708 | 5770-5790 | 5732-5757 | -1.5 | 13.6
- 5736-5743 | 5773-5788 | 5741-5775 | -1.8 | 13.7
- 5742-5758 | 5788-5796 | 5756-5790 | 1.3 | 14.4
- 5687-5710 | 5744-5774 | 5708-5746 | 0.1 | 14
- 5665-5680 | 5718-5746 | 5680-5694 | -0.5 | 13.6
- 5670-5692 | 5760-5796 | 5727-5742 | -0.4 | 13.8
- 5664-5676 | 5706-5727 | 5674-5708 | -0.7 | 13.4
